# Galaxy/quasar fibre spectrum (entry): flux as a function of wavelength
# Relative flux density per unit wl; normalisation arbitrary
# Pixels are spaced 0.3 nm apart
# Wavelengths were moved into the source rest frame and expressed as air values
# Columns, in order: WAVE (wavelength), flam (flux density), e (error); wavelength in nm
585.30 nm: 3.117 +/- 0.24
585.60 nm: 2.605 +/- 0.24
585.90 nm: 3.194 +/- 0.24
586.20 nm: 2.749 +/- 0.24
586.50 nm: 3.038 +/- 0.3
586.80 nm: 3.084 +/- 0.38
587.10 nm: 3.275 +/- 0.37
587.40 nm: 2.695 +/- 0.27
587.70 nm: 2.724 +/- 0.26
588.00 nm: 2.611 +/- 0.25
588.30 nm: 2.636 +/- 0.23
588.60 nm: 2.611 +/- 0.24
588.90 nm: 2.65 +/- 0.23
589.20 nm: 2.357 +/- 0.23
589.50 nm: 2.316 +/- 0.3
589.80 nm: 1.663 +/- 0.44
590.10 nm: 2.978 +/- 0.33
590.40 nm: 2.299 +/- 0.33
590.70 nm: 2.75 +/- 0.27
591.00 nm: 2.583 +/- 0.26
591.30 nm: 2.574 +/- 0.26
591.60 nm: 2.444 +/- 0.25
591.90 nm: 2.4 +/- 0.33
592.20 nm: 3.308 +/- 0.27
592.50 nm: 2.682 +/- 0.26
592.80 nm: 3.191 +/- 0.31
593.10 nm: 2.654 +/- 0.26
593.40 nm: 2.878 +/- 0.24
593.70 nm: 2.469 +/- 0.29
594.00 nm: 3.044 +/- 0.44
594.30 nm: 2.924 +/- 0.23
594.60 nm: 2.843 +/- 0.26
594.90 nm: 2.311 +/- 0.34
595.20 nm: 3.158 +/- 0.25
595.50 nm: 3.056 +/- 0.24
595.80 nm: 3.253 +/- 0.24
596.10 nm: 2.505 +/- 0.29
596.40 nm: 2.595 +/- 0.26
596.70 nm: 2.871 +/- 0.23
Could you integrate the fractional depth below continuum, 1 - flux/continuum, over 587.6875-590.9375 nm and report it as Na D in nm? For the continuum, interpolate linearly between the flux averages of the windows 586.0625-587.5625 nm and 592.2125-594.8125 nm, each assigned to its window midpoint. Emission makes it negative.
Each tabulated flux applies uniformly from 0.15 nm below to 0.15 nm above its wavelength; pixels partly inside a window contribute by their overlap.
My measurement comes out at 0.469 nm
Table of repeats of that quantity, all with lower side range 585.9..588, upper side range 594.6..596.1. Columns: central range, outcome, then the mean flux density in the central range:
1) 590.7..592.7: 0.15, 2.68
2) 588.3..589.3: 0.12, 2.56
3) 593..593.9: 0.07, 2.69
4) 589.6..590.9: 0.22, 2.42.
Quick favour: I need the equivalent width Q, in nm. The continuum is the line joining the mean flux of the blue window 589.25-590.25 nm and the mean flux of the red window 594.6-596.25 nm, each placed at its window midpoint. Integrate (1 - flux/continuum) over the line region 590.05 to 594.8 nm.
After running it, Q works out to -0.31 nm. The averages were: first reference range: 2.32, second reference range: 2.86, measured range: 2.74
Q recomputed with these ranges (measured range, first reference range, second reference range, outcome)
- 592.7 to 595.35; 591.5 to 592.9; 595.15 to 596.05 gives 0.12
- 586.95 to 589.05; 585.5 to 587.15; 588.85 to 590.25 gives -0.06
